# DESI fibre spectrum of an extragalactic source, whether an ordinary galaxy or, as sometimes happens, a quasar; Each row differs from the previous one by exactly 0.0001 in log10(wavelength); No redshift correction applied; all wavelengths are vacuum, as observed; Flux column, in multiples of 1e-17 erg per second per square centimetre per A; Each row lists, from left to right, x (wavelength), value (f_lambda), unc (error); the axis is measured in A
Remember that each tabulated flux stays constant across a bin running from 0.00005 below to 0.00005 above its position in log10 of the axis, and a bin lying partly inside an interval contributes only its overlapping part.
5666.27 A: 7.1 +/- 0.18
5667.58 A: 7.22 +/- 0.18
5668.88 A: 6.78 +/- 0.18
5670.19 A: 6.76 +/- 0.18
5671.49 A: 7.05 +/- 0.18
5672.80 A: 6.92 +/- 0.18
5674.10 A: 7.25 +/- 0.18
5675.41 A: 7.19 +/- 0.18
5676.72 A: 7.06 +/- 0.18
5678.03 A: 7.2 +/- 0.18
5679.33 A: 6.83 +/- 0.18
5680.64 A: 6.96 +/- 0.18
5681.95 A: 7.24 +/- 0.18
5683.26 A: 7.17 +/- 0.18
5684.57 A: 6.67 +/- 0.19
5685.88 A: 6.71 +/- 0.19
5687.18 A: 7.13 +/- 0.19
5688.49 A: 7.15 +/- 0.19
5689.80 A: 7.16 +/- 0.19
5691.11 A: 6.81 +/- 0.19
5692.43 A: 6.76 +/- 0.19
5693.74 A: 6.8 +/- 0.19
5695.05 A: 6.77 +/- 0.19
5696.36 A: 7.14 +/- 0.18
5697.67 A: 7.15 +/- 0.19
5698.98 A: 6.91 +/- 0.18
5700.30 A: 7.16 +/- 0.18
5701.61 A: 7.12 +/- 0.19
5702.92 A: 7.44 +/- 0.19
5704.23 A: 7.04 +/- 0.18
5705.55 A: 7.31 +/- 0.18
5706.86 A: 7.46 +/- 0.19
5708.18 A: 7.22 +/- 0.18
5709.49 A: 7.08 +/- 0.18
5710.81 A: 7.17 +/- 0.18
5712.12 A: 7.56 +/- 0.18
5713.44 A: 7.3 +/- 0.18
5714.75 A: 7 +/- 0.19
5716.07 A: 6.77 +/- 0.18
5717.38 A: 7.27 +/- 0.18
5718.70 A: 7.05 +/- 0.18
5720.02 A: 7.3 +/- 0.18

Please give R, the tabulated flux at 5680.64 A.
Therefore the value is 6.96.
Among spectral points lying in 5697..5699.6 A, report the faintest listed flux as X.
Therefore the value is 6.91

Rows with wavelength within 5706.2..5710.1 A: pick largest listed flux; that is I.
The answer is 7.46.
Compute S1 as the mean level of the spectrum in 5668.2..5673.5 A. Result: 6.89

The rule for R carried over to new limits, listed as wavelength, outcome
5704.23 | 7.04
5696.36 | 7.14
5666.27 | 7.1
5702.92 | 7.44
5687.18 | 7.13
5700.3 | 7.16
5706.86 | 7.46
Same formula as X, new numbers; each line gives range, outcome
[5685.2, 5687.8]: 6.71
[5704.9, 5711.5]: 7.08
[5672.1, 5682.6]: 6.83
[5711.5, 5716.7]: 6.77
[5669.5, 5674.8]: 6.76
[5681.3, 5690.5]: 6.67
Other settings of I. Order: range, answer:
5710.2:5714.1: 7.56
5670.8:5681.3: 7.25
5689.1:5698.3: 7.16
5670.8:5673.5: 7.05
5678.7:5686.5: 7.24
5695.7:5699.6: 7.15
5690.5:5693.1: 6.81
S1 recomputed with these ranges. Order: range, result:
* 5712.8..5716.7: 7.03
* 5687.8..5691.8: 7.02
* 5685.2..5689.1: 7.01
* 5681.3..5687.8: 6.99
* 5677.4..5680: 7.03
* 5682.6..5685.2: 6.92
